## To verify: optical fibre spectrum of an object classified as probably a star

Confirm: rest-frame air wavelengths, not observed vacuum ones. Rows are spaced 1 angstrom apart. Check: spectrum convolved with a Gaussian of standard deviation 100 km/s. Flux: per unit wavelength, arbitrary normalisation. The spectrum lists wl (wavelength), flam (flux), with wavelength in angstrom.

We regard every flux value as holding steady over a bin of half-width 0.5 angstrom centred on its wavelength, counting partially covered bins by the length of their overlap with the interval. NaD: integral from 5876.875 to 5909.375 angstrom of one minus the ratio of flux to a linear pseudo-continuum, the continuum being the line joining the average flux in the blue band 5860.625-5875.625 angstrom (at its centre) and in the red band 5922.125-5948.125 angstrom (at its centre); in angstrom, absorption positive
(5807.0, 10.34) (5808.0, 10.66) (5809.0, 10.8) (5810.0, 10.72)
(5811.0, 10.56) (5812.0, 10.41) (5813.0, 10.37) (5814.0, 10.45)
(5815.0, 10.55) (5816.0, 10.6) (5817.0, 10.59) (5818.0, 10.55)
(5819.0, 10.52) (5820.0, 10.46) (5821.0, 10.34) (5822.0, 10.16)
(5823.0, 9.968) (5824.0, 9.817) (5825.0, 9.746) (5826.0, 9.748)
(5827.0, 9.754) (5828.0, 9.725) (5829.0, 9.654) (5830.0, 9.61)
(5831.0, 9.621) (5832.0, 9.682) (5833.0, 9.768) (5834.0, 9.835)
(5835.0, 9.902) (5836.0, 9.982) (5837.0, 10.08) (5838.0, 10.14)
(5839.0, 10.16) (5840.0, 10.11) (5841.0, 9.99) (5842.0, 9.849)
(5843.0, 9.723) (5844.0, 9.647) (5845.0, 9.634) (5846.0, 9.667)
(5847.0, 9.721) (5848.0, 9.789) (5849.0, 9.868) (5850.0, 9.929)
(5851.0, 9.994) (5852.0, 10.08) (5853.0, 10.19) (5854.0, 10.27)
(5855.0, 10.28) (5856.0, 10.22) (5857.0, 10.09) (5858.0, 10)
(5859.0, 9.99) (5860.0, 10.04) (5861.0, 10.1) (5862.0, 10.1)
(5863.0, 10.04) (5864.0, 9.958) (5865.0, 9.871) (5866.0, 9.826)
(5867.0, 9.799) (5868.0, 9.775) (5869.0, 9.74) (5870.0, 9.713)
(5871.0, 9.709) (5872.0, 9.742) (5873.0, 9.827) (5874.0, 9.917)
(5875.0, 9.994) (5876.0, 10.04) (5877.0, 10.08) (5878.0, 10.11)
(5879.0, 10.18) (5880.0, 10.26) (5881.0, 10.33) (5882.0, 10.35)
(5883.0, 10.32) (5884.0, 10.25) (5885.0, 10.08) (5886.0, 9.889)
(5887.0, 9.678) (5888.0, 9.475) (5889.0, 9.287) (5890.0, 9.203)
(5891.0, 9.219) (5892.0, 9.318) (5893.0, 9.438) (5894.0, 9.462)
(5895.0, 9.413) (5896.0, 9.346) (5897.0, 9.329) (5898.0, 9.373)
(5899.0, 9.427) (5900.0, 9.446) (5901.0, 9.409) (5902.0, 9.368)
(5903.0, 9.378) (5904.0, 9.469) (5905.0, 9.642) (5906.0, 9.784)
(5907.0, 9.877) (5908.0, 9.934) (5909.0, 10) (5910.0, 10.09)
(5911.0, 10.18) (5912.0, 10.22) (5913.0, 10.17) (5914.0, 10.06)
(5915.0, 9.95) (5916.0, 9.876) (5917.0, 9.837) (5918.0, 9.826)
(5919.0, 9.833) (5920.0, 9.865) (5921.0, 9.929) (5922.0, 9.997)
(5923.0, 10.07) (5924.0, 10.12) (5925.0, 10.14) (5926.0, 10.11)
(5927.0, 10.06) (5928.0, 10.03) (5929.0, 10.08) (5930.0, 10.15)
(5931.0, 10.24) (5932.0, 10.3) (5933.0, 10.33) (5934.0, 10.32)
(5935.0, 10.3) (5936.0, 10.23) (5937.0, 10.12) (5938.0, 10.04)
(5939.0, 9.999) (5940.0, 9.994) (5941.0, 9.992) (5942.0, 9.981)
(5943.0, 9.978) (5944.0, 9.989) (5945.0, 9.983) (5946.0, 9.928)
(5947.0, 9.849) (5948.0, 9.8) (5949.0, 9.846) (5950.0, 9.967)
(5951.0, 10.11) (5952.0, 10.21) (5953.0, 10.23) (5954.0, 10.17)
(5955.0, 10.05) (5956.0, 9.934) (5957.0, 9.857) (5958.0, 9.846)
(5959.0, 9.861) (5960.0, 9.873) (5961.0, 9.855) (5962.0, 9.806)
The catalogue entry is 0.84 angstrom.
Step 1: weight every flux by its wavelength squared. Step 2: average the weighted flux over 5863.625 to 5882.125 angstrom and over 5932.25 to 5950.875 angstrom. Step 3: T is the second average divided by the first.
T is 1.0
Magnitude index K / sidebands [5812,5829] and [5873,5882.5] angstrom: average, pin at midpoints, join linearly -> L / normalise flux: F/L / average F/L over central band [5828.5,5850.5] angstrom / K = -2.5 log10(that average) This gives 0.04 mag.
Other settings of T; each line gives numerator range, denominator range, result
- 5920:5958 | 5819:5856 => 1.05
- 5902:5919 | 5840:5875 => 1.01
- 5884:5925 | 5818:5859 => 1.00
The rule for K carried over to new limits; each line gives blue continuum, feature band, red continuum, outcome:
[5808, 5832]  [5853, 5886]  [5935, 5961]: 0.010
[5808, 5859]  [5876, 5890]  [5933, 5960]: 0.006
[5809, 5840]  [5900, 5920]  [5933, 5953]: 0.026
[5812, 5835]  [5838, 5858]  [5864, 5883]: 0.006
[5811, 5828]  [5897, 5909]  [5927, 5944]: 0.065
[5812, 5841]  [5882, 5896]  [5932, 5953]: 0.047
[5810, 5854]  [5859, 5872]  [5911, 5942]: 0.017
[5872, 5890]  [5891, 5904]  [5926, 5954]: 0.069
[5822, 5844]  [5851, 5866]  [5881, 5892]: -0.028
